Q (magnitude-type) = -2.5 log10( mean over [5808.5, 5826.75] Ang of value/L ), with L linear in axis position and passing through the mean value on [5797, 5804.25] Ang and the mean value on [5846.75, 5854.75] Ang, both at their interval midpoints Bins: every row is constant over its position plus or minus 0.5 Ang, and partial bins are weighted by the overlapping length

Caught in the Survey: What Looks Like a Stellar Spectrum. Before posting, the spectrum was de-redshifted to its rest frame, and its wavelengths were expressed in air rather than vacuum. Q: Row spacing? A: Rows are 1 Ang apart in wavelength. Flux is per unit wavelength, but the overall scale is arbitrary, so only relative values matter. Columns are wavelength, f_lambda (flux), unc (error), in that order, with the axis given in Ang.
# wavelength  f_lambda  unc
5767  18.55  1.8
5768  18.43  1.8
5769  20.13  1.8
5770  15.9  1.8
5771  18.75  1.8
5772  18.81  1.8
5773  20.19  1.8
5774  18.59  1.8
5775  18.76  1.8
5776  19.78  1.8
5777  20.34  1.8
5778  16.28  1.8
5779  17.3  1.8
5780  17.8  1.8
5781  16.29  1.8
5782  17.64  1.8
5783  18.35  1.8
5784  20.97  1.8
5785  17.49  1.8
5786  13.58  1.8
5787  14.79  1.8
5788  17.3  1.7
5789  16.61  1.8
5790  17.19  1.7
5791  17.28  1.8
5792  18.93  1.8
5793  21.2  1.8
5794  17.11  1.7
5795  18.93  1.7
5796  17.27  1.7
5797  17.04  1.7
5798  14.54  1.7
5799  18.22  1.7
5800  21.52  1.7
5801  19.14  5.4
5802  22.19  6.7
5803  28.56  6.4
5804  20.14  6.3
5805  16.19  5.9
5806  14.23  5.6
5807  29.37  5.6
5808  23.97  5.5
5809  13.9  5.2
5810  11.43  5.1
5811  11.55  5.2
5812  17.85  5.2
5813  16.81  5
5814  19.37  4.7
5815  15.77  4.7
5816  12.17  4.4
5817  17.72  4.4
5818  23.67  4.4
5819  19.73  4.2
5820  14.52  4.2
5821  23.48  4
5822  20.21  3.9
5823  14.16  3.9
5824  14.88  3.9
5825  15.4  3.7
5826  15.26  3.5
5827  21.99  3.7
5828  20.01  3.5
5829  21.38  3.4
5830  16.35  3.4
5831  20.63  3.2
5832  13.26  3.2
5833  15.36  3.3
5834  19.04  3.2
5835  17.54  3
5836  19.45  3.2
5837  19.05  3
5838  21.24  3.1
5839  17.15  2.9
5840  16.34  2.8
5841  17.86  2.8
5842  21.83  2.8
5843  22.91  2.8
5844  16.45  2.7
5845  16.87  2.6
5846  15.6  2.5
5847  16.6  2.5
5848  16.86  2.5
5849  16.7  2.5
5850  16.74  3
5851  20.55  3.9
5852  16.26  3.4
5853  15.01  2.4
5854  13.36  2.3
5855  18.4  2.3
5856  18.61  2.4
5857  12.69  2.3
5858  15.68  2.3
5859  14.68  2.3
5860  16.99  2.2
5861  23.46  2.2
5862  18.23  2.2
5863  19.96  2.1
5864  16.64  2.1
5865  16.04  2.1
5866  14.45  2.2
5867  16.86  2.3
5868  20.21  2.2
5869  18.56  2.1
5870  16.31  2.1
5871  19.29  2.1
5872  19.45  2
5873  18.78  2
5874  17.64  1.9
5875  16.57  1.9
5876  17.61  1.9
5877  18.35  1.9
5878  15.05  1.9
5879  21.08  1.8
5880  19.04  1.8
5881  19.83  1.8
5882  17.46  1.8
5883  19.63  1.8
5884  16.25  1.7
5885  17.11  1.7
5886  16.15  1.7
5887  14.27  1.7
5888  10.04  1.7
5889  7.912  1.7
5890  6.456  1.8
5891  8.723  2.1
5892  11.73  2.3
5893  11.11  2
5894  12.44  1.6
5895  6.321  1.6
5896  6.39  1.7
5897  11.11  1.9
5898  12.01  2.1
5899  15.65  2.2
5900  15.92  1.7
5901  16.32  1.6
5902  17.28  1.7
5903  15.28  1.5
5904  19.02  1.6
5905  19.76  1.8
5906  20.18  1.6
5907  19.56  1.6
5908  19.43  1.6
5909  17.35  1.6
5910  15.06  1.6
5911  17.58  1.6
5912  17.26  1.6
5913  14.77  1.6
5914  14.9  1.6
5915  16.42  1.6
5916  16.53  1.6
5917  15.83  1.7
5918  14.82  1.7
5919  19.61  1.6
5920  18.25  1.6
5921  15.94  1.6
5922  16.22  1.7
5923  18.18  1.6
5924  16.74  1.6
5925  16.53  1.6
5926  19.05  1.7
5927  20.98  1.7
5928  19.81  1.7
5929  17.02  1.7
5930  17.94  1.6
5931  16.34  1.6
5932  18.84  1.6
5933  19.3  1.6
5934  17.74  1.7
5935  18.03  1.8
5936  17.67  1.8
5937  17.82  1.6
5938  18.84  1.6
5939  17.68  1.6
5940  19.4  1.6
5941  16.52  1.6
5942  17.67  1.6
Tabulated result 0.15 mag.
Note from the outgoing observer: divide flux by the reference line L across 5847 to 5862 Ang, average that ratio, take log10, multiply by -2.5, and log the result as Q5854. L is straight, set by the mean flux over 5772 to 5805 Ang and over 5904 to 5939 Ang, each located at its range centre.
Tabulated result 0.07 mag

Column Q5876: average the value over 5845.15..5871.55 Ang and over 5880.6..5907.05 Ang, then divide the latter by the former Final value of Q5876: 0.8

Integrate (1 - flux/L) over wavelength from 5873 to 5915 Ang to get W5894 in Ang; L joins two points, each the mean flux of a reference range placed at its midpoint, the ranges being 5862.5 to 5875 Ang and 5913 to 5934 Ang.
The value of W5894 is 5.5 Ang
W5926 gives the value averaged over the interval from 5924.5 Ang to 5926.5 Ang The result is 17.8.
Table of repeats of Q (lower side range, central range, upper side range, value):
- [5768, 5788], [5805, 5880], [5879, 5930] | -0.056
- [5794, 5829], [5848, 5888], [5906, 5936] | 0.034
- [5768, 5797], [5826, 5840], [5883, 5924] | -0.107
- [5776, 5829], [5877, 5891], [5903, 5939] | 0.166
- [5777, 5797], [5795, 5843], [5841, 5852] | -0.032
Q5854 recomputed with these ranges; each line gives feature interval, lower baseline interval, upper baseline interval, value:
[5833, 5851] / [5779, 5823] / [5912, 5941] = -0.01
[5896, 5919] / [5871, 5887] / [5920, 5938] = 0.10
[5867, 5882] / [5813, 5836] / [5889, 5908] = -0.22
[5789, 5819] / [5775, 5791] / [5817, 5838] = -0.03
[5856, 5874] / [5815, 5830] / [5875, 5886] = 0.03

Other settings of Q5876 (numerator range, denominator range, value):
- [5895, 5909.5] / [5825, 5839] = 0.86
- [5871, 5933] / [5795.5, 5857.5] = 0.90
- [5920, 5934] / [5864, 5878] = 1.02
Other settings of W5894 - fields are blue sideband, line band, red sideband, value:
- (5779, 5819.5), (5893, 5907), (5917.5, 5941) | 2.69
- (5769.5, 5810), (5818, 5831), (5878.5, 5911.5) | -0.84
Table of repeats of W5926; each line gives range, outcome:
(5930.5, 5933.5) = 18.2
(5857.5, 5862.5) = 17.8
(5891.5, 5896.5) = 9.6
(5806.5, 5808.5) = 26.7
